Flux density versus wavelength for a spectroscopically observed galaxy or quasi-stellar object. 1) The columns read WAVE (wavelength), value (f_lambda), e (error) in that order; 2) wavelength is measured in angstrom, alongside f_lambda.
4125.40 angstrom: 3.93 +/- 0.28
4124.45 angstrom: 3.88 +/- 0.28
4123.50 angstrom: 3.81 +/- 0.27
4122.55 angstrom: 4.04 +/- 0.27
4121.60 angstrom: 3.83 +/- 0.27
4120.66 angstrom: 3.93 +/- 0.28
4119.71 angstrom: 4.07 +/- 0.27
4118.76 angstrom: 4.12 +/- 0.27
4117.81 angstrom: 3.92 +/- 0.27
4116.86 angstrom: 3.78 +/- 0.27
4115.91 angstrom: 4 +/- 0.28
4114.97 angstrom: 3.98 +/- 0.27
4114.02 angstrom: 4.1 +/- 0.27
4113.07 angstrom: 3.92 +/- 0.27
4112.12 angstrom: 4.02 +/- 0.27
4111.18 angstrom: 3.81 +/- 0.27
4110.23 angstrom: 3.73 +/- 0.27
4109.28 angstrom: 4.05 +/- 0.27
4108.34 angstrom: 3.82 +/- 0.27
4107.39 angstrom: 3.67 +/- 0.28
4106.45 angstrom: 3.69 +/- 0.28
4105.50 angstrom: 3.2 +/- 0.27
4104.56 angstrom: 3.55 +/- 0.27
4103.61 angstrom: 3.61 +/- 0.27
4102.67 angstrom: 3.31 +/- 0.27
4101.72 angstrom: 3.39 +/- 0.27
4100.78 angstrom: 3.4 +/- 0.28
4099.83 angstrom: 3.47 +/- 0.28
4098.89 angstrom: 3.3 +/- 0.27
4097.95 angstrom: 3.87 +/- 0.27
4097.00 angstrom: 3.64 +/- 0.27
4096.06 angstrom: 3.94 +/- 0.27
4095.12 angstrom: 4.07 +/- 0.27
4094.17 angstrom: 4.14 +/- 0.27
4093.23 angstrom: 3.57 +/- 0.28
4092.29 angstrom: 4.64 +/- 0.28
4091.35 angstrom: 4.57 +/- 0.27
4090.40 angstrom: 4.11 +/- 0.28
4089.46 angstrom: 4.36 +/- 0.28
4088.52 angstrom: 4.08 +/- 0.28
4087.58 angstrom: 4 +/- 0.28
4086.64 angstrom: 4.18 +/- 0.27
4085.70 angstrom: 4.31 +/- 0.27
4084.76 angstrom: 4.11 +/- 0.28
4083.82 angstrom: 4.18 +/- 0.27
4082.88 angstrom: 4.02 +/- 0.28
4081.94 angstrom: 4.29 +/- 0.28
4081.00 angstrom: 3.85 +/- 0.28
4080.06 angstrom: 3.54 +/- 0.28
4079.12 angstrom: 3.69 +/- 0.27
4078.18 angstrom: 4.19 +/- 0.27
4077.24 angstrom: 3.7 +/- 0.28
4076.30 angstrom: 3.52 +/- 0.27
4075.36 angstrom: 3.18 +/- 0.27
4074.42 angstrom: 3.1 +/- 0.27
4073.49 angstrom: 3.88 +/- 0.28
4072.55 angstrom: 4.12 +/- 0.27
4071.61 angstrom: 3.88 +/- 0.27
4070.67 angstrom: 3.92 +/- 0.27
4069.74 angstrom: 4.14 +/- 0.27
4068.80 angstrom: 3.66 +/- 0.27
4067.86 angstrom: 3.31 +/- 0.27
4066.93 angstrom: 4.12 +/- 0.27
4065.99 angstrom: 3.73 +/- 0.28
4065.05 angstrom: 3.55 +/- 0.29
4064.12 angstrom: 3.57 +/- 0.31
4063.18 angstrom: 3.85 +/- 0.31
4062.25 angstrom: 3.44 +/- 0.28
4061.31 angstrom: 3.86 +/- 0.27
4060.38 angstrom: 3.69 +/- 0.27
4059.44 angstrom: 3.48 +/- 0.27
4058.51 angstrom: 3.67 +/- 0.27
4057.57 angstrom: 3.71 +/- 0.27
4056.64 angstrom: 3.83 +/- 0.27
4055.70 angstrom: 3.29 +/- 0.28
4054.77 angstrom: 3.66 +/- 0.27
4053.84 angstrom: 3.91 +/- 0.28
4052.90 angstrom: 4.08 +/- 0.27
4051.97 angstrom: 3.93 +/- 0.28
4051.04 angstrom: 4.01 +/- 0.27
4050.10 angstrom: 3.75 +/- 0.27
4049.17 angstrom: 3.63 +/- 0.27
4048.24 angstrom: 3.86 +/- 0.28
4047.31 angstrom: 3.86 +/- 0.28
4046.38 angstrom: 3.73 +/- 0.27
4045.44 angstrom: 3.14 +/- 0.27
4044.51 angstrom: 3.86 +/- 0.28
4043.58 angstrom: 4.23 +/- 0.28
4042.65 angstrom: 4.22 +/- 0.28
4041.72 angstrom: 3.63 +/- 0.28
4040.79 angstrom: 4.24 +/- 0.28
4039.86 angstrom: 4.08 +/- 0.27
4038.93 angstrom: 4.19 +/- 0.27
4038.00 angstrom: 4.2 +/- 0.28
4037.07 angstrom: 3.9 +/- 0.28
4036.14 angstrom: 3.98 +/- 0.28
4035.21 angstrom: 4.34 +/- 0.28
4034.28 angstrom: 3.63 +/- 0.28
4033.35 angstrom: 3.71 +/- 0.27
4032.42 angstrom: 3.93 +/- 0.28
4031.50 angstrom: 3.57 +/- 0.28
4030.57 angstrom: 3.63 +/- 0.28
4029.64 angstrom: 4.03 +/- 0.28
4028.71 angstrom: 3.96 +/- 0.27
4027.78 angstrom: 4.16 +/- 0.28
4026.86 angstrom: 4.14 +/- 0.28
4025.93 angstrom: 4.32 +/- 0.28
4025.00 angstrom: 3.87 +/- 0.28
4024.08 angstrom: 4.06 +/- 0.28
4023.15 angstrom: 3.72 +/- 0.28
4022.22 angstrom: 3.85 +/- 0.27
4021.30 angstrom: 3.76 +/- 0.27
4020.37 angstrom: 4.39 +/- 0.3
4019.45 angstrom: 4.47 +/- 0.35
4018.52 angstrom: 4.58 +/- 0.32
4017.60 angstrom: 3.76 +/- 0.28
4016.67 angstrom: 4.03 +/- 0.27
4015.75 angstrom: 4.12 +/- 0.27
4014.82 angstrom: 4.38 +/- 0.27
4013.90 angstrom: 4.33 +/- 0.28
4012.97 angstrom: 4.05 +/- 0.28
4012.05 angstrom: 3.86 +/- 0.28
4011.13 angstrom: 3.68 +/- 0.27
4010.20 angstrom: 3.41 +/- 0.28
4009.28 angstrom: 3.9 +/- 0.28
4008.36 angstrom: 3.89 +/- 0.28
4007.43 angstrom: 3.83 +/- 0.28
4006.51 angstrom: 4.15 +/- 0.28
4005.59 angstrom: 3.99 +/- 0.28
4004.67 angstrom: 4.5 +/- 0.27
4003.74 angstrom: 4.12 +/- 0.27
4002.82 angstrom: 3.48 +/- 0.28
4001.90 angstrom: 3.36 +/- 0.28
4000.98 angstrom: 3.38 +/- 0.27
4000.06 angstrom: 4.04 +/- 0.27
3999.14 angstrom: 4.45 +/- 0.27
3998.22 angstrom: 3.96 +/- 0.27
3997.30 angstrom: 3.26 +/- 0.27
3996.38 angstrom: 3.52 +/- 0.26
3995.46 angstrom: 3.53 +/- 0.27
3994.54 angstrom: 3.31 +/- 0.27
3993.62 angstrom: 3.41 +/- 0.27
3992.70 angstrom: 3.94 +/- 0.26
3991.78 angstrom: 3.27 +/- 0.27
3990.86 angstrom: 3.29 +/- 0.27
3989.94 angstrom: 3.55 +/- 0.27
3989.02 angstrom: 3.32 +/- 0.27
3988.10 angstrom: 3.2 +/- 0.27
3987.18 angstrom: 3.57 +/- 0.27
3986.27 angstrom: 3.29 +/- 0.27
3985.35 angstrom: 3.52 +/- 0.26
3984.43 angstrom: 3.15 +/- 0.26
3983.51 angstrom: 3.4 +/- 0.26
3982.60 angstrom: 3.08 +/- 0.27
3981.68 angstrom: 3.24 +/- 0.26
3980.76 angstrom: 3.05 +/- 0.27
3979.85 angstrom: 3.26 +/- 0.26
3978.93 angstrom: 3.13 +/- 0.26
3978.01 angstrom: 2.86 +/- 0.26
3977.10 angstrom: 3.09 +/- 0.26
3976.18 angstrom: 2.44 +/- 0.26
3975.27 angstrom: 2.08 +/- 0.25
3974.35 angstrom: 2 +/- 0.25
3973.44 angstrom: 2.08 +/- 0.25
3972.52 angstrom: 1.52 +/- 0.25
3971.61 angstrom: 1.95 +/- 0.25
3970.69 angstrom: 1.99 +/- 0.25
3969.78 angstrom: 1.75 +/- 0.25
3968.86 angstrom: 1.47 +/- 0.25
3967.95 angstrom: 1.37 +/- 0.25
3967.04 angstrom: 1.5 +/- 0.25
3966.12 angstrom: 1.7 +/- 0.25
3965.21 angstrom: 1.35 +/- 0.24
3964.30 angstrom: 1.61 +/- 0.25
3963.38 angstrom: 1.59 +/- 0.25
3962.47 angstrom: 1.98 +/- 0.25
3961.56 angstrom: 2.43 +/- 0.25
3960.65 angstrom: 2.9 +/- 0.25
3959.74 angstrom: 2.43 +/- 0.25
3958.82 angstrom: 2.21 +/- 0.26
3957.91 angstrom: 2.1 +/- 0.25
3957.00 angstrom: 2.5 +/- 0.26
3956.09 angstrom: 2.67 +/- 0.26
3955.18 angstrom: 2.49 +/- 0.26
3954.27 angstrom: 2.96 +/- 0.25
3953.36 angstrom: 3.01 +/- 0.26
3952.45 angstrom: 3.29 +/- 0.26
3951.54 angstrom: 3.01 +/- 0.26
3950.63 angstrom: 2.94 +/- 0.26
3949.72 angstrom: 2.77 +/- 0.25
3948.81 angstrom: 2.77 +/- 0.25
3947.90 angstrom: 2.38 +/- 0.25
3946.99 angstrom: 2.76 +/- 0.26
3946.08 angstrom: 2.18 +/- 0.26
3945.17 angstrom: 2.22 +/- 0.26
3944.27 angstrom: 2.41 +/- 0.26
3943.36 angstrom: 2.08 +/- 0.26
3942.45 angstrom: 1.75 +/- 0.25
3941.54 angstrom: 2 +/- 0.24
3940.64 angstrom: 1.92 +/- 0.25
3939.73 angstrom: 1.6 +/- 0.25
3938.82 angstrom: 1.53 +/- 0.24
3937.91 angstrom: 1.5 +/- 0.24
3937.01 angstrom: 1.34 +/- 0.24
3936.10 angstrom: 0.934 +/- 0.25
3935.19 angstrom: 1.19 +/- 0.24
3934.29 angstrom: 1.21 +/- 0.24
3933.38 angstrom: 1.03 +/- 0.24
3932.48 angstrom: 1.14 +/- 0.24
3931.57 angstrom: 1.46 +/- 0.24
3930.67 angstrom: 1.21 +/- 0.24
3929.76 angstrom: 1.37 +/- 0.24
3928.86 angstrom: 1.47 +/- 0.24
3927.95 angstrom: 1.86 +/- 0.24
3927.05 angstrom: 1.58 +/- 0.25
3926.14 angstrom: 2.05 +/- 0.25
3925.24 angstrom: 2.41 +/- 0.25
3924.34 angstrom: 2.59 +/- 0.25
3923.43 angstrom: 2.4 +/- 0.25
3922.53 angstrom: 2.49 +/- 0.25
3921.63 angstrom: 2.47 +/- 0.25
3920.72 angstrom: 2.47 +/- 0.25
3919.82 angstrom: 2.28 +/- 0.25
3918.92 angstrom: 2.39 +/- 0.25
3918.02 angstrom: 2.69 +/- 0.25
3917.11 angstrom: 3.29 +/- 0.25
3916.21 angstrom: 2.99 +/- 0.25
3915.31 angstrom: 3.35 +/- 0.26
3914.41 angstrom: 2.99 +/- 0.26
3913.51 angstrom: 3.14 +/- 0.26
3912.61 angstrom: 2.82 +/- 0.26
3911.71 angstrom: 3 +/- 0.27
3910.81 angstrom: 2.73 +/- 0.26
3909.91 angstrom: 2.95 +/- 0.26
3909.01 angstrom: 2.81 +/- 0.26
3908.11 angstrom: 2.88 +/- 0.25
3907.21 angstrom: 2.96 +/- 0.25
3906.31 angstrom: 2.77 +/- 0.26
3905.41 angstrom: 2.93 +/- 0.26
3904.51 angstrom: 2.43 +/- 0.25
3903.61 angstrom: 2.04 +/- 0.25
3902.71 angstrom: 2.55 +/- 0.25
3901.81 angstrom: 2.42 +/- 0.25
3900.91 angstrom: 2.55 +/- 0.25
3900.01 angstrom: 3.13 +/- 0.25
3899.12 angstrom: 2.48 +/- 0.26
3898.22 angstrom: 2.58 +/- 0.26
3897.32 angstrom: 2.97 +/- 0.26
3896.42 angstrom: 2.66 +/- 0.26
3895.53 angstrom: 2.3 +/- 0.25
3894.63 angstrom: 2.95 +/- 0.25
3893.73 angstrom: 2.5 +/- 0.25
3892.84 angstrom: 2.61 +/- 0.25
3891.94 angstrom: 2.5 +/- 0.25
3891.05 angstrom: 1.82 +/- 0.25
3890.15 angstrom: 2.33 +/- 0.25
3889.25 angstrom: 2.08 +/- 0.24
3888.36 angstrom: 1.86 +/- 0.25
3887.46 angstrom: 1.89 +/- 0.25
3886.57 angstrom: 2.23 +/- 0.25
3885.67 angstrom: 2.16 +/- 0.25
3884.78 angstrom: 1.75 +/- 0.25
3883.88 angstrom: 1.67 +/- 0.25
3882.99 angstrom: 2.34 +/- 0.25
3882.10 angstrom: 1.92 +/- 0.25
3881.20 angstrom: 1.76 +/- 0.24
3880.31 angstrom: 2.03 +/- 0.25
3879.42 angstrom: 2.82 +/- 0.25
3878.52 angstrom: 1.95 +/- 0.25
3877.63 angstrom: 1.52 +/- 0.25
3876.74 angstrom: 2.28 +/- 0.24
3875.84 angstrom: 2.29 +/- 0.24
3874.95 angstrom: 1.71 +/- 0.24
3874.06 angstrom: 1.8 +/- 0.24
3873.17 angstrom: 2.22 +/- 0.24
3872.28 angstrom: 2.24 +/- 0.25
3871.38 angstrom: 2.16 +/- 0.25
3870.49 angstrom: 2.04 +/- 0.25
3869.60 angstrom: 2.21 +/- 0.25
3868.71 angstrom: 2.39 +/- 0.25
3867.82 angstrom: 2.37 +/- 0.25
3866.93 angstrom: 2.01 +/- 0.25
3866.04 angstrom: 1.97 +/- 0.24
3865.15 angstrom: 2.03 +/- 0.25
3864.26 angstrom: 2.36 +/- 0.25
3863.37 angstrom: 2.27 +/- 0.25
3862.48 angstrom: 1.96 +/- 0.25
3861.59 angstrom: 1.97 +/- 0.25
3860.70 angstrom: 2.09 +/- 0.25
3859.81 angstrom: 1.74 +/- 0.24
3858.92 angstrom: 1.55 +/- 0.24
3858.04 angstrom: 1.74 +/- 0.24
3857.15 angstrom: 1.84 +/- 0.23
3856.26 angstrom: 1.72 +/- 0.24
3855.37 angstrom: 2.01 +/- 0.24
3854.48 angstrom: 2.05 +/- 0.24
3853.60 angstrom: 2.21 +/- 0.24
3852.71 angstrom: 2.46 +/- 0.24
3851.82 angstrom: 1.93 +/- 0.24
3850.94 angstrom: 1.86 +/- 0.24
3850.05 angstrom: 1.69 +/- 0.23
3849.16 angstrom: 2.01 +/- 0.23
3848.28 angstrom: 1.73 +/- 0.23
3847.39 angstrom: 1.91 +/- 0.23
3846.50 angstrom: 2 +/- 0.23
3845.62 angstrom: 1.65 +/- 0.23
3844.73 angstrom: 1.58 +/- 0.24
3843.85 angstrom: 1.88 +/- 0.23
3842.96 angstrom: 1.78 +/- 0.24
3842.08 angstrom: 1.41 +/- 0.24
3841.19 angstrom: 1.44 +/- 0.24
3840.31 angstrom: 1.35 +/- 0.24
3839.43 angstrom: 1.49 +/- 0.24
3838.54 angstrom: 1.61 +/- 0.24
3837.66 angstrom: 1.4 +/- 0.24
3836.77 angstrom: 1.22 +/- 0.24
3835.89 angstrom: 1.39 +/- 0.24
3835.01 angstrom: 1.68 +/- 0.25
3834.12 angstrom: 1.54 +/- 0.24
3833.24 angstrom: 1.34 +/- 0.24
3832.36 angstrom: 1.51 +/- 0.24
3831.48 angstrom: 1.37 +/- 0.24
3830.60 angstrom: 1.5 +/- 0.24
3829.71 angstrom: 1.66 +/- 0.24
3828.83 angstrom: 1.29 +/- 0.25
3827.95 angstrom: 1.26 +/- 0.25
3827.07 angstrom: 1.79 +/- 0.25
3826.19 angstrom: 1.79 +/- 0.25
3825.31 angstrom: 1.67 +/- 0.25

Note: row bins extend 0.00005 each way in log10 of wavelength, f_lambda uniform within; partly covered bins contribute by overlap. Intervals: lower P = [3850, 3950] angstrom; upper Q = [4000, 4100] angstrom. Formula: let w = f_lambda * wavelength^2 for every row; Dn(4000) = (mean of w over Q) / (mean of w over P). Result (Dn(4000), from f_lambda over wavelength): 1.92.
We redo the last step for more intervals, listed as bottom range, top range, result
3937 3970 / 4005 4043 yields 1.89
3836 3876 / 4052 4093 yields 2.28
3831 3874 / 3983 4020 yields 2.20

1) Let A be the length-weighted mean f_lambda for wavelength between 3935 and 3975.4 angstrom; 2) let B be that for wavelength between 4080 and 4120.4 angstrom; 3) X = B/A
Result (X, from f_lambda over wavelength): 1.86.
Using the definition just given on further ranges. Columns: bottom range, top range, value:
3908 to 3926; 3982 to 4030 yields 1.38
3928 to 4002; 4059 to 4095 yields 1.57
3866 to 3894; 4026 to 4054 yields 1.86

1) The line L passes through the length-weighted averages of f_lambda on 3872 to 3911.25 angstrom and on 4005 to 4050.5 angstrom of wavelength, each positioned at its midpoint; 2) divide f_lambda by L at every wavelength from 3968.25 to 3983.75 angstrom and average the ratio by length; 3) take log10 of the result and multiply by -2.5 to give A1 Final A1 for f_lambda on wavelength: 0.33 mag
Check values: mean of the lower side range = 2.35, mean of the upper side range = 3.96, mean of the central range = 2.47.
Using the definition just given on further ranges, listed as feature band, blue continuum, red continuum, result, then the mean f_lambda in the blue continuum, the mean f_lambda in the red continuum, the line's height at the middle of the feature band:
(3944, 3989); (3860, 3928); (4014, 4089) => 0.22 mag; 2.38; 3.89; 3.07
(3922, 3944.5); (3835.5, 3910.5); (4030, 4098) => 0.49 mag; 2.11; 3.87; 2.67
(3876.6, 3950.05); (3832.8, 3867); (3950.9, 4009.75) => 0.03 mag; 1.79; 2.94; 2.35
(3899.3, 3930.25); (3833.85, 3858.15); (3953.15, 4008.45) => -0.11 mag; 1.74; 2.9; 2.33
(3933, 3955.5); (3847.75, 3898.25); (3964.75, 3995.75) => 0.18 mag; 2.1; 2.72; 2.51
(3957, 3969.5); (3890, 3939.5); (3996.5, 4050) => 0.50 mag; 2.31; 3.94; 3.04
